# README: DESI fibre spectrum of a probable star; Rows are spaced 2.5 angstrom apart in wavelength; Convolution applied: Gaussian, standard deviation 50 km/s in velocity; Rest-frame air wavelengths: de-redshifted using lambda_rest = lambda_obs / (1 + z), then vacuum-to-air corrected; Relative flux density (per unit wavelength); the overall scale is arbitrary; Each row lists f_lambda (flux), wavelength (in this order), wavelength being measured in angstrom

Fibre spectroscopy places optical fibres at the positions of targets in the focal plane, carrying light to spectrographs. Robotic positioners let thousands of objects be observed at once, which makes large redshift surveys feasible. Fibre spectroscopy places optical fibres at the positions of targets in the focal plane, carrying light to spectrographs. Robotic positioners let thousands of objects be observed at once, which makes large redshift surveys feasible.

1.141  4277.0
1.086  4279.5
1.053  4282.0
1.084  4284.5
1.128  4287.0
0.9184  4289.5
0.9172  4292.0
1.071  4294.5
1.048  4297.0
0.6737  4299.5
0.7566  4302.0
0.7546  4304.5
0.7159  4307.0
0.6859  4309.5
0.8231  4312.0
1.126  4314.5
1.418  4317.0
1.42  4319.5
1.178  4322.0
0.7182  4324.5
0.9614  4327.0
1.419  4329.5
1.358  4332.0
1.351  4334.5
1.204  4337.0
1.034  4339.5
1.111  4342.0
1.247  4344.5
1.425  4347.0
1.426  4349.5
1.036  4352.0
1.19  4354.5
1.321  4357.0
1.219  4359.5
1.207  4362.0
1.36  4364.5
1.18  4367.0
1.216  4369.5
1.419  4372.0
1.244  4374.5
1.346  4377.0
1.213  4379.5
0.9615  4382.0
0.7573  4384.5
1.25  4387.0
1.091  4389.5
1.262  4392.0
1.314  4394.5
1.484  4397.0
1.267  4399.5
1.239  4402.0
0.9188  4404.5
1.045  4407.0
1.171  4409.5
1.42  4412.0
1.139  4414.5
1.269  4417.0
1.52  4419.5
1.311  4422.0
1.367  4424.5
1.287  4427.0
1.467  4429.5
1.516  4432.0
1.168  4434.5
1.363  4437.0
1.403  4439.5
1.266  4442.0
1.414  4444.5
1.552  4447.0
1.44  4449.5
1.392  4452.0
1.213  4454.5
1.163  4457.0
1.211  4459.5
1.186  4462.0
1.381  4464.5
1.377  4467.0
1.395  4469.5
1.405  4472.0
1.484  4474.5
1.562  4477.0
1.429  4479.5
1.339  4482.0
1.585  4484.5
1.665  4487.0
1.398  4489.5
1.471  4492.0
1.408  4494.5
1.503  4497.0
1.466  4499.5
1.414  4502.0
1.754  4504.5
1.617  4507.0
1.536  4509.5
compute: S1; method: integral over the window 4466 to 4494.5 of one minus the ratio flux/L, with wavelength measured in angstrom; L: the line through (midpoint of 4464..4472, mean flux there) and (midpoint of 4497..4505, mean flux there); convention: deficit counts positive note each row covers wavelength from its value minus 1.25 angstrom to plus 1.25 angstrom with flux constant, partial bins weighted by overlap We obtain -0.5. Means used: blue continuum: 1.39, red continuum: 1.52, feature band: 1.46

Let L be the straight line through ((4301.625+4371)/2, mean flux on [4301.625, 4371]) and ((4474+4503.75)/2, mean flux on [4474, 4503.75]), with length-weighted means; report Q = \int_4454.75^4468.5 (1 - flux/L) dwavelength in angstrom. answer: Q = 1.5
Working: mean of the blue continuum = 1.14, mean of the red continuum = 1.48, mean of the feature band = 1.26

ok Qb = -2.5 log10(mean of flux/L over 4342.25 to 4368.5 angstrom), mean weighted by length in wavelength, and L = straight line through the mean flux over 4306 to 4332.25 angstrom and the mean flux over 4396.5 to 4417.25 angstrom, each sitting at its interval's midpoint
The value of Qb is -0.120 mag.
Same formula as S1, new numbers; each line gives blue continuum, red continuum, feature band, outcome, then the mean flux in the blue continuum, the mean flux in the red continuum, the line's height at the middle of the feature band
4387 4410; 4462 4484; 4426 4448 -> -1.16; 1.2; 1.41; 1.31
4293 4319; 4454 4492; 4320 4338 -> -3.50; 0.922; 1.39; 0.987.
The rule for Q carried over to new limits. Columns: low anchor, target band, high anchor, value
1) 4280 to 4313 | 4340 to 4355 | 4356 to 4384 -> -1.4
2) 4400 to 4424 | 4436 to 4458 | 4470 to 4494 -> -0.1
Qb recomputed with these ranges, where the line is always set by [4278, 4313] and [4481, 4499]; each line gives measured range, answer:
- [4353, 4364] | -0.13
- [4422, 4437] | -0.04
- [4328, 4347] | -0.21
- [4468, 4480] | -0.01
